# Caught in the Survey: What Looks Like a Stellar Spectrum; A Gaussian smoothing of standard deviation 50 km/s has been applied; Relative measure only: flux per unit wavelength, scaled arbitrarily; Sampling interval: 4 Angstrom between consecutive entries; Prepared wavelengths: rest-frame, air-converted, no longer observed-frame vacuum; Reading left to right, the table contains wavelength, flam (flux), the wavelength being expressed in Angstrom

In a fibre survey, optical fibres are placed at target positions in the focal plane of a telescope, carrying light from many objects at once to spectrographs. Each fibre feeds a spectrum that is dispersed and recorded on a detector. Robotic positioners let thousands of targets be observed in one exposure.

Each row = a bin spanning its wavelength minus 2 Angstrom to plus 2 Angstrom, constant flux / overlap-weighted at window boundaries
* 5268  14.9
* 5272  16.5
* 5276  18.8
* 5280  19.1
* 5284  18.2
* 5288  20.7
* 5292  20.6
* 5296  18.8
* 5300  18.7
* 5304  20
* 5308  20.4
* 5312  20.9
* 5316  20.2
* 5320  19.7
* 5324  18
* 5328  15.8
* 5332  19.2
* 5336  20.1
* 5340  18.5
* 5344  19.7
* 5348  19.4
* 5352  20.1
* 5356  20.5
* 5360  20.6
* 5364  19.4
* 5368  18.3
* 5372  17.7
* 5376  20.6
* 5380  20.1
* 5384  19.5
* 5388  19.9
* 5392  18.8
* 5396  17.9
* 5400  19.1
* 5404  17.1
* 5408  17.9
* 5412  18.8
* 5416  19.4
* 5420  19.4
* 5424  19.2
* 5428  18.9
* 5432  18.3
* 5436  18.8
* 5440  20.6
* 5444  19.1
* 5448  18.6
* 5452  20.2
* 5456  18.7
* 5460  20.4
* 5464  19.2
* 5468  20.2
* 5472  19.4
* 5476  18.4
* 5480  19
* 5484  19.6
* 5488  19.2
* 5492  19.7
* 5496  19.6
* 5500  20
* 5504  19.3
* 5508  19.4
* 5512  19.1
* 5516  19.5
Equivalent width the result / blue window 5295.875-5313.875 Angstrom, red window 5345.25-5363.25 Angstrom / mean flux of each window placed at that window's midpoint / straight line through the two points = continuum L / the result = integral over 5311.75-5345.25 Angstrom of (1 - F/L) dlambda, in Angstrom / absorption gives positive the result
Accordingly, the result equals 1.6 Angstrom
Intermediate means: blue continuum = 19.9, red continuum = 20.1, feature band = 19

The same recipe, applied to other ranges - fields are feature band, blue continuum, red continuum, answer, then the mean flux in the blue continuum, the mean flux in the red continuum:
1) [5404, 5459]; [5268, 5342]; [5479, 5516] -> 0.79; 19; 19.4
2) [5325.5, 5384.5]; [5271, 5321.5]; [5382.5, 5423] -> -0.59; 19.5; 18.8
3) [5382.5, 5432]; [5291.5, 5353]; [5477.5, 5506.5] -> 1.55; 19.3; 19.5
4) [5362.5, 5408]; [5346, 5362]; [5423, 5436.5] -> 1.60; 20.1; 18.8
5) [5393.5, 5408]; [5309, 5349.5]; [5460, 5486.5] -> 0.93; 19.2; 19.4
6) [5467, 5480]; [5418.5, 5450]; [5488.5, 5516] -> 0.08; 19.1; 19.5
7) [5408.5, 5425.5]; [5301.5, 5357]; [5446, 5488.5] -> 0.27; 19.4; 19.4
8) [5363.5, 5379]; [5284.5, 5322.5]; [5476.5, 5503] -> 0.55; 19.9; 19.4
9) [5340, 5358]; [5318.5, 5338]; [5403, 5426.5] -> -1.16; 18.5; 18.7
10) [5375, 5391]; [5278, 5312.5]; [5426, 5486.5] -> -0.37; 19.7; 19.3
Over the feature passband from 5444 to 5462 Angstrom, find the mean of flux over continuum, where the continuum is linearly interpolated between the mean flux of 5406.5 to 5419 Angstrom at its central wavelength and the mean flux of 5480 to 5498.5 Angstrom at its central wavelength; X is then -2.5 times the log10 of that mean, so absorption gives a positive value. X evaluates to -0.02 mag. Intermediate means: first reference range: 18.8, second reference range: 19.5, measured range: 19.4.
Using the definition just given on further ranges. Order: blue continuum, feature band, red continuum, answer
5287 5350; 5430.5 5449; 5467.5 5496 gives 0.012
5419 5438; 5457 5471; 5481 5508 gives -0.032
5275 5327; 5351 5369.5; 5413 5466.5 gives -0.022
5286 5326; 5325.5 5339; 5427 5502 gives 0.078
